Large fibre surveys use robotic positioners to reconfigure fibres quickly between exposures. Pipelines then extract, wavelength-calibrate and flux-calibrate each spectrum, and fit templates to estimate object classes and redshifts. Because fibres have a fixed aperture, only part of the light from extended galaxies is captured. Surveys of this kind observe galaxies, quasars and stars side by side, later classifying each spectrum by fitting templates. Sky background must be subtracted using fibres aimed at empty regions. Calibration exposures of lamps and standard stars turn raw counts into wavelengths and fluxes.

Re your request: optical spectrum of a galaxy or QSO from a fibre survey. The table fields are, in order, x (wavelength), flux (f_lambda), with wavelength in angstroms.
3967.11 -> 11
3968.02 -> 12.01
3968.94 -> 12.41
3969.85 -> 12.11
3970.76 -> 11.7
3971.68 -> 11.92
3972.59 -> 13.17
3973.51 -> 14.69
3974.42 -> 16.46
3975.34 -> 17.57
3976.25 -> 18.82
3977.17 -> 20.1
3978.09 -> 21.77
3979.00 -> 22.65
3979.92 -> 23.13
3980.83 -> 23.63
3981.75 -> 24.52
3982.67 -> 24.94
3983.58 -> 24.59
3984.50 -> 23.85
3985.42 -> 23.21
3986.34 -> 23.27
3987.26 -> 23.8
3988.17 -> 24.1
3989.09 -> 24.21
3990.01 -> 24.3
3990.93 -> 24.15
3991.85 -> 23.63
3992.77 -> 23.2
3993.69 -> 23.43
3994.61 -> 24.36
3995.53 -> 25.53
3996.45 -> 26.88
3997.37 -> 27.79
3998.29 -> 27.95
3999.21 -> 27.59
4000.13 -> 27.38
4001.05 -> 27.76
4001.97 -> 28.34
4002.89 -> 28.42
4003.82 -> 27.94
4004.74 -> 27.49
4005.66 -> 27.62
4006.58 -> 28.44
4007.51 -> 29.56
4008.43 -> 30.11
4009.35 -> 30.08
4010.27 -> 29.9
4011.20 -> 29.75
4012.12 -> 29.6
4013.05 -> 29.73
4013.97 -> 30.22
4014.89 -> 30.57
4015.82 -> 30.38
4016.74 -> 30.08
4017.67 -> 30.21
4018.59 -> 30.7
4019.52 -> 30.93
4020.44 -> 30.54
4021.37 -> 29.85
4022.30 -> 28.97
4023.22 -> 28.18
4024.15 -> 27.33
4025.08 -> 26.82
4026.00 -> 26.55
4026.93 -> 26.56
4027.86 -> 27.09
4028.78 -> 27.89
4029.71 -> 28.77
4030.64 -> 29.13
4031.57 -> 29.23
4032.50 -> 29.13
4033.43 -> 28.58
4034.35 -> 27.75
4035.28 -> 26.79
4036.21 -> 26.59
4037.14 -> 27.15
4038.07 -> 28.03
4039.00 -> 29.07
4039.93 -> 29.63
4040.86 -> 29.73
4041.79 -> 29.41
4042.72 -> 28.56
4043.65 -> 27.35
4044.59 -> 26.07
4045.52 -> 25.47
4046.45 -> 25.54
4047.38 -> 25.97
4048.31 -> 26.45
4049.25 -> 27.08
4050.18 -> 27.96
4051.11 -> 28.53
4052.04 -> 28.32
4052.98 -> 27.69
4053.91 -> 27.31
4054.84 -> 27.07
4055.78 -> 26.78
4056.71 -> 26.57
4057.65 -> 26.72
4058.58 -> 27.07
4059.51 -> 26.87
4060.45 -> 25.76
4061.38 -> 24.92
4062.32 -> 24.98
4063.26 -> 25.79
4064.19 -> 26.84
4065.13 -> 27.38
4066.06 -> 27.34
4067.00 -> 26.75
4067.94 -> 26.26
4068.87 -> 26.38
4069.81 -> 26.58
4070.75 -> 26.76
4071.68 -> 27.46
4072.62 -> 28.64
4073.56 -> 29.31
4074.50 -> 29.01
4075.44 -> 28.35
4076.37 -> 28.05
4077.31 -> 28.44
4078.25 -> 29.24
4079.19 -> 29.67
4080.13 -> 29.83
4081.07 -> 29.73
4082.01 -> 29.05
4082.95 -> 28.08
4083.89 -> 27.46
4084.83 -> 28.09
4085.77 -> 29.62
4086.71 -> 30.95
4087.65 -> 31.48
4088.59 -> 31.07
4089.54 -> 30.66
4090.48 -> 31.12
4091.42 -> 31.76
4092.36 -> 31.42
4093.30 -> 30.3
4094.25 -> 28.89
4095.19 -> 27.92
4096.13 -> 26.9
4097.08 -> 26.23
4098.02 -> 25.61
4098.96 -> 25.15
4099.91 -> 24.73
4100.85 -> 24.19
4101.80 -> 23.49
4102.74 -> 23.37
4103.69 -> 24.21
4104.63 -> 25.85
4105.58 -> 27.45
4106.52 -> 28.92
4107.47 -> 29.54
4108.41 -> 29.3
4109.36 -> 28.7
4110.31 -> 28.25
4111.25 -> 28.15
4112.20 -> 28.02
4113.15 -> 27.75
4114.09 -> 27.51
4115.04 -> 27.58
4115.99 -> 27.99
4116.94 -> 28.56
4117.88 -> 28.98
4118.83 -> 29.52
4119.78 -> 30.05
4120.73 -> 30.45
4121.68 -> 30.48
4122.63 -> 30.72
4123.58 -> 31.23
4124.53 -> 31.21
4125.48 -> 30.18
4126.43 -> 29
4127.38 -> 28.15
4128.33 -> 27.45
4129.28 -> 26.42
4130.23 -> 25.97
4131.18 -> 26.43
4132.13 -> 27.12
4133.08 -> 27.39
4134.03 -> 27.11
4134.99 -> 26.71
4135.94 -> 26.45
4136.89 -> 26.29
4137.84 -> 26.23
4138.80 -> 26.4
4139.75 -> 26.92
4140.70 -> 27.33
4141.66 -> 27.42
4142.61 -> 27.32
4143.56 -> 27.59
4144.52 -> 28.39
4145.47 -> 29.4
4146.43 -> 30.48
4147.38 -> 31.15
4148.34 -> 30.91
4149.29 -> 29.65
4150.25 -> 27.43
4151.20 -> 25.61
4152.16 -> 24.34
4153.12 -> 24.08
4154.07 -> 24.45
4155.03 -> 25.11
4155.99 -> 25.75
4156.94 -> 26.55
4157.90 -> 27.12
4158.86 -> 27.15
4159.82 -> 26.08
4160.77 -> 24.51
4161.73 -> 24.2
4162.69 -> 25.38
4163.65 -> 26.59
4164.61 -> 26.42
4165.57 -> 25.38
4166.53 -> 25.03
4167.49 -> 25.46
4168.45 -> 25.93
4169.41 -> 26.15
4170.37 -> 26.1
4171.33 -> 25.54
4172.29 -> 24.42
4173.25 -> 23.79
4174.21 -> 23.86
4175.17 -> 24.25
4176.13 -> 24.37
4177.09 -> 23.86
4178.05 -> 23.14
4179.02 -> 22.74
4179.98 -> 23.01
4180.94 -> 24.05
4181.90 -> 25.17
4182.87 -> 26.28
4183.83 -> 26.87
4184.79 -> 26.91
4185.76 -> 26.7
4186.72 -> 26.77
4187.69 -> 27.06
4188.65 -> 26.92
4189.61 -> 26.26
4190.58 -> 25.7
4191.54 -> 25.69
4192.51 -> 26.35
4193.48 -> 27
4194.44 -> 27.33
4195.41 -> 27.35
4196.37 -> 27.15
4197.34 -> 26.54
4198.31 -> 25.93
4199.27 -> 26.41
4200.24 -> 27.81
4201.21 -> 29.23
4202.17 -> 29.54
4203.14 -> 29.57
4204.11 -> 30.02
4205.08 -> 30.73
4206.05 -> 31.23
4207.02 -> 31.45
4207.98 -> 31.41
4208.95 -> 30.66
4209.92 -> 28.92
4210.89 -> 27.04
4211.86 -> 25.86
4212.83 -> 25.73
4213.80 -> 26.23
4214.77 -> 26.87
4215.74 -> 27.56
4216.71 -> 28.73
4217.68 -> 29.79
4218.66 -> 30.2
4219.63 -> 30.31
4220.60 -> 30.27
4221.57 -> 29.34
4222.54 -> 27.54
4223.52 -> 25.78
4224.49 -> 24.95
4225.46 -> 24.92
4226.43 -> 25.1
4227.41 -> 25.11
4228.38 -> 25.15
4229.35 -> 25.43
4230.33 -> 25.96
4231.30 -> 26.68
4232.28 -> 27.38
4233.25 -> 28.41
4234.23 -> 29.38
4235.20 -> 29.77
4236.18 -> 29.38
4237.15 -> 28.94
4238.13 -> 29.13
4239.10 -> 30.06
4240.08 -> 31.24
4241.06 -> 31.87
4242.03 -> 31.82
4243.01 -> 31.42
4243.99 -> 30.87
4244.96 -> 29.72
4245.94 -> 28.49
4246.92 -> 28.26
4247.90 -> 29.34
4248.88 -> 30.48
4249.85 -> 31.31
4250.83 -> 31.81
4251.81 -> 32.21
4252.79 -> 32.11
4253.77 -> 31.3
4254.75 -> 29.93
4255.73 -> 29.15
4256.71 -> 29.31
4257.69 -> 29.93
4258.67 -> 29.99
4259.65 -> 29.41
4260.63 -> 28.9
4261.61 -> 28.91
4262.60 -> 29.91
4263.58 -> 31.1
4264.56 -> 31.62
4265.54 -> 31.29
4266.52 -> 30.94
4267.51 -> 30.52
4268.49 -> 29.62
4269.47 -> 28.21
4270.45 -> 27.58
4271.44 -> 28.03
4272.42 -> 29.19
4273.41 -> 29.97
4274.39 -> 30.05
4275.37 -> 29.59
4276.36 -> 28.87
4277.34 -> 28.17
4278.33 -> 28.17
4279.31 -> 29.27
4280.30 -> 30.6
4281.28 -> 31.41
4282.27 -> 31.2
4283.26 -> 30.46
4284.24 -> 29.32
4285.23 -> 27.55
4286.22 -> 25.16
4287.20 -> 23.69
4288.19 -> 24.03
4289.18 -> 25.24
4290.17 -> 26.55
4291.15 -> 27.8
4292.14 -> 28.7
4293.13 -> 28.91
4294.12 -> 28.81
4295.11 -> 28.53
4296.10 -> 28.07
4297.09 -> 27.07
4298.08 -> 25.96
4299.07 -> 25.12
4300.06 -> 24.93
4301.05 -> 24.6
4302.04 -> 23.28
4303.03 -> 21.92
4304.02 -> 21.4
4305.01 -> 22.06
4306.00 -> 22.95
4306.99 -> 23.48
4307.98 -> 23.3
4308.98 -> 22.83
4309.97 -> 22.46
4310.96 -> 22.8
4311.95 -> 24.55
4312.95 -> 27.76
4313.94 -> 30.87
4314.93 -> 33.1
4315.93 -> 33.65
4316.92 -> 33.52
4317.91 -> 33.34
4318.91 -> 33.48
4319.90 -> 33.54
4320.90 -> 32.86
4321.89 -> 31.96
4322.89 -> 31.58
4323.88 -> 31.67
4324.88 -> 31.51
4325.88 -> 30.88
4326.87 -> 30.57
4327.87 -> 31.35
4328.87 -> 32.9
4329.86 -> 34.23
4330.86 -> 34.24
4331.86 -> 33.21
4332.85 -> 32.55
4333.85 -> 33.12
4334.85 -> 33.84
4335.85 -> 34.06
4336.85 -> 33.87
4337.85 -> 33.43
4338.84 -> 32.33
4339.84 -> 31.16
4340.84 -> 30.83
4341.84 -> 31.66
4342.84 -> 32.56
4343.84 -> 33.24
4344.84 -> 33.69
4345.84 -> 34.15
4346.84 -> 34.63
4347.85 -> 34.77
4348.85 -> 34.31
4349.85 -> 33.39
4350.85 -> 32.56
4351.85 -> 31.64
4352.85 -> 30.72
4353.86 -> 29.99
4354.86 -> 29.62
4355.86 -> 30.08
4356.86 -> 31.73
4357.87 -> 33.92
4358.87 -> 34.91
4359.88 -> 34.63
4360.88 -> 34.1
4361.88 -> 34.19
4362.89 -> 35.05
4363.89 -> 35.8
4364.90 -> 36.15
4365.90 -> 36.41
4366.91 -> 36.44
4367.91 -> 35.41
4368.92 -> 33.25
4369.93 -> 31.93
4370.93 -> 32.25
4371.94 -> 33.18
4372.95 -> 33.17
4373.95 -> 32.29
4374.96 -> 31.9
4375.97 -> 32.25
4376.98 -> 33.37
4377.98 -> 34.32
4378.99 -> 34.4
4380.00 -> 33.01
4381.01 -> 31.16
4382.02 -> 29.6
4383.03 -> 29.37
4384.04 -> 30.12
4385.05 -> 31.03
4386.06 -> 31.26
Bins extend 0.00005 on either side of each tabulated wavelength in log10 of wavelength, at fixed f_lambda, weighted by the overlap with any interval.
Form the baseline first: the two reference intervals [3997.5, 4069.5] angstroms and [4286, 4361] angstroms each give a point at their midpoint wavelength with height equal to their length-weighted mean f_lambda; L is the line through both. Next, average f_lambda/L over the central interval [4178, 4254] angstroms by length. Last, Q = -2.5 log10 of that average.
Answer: 0.042 mag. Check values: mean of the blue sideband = 28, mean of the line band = 28.1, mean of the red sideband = 29.9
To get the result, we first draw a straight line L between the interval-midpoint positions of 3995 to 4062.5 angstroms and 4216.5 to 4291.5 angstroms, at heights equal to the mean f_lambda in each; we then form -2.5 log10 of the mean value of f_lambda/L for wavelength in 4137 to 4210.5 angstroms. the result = 0.08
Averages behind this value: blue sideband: 28.1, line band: 26.7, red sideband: 29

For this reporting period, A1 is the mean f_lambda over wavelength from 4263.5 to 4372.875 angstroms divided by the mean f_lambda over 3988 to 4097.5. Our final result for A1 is 1.08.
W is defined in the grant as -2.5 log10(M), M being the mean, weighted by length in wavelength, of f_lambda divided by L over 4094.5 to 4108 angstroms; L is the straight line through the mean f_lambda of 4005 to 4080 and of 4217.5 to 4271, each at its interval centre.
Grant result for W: 0.09 mag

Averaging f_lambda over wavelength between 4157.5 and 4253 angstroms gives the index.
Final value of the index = 27.4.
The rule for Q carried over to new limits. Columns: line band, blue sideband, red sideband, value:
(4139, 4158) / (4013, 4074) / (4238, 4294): 0.048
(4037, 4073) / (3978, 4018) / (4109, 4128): 0.027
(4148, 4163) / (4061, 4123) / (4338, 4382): 0.124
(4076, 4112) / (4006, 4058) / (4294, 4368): 0.024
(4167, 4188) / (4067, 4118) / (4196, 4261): 0.141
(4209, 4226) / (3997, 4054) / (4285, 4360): 0.060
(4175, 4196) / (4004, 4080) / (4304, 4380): 0.165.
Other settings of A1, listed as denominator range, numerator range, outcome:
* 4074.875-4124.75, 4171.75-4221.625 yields 0.95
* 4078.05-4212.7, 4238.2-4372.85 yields 1.11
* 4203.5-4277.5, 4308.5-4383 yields 1.11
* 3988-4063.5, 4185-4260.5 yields 1.03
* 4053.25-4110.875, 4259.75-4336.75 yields 1.04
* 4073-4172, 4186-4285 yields 1.04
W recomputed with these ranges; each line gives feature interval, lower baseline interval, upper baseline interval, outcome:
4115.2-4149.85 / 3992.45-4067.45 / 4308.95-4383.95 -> 0.03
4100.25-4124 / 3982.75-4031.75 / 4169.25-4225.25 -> -0.03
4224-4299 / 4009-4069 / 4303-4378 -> 0.07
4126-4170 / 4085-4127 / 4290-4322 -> 0.06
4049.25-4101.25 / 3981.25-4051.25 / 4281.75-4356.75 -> 0.00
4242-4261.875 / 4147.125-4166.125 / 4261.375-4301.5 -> -0.09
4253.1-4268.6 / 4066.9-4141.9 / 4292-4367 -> -0.01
